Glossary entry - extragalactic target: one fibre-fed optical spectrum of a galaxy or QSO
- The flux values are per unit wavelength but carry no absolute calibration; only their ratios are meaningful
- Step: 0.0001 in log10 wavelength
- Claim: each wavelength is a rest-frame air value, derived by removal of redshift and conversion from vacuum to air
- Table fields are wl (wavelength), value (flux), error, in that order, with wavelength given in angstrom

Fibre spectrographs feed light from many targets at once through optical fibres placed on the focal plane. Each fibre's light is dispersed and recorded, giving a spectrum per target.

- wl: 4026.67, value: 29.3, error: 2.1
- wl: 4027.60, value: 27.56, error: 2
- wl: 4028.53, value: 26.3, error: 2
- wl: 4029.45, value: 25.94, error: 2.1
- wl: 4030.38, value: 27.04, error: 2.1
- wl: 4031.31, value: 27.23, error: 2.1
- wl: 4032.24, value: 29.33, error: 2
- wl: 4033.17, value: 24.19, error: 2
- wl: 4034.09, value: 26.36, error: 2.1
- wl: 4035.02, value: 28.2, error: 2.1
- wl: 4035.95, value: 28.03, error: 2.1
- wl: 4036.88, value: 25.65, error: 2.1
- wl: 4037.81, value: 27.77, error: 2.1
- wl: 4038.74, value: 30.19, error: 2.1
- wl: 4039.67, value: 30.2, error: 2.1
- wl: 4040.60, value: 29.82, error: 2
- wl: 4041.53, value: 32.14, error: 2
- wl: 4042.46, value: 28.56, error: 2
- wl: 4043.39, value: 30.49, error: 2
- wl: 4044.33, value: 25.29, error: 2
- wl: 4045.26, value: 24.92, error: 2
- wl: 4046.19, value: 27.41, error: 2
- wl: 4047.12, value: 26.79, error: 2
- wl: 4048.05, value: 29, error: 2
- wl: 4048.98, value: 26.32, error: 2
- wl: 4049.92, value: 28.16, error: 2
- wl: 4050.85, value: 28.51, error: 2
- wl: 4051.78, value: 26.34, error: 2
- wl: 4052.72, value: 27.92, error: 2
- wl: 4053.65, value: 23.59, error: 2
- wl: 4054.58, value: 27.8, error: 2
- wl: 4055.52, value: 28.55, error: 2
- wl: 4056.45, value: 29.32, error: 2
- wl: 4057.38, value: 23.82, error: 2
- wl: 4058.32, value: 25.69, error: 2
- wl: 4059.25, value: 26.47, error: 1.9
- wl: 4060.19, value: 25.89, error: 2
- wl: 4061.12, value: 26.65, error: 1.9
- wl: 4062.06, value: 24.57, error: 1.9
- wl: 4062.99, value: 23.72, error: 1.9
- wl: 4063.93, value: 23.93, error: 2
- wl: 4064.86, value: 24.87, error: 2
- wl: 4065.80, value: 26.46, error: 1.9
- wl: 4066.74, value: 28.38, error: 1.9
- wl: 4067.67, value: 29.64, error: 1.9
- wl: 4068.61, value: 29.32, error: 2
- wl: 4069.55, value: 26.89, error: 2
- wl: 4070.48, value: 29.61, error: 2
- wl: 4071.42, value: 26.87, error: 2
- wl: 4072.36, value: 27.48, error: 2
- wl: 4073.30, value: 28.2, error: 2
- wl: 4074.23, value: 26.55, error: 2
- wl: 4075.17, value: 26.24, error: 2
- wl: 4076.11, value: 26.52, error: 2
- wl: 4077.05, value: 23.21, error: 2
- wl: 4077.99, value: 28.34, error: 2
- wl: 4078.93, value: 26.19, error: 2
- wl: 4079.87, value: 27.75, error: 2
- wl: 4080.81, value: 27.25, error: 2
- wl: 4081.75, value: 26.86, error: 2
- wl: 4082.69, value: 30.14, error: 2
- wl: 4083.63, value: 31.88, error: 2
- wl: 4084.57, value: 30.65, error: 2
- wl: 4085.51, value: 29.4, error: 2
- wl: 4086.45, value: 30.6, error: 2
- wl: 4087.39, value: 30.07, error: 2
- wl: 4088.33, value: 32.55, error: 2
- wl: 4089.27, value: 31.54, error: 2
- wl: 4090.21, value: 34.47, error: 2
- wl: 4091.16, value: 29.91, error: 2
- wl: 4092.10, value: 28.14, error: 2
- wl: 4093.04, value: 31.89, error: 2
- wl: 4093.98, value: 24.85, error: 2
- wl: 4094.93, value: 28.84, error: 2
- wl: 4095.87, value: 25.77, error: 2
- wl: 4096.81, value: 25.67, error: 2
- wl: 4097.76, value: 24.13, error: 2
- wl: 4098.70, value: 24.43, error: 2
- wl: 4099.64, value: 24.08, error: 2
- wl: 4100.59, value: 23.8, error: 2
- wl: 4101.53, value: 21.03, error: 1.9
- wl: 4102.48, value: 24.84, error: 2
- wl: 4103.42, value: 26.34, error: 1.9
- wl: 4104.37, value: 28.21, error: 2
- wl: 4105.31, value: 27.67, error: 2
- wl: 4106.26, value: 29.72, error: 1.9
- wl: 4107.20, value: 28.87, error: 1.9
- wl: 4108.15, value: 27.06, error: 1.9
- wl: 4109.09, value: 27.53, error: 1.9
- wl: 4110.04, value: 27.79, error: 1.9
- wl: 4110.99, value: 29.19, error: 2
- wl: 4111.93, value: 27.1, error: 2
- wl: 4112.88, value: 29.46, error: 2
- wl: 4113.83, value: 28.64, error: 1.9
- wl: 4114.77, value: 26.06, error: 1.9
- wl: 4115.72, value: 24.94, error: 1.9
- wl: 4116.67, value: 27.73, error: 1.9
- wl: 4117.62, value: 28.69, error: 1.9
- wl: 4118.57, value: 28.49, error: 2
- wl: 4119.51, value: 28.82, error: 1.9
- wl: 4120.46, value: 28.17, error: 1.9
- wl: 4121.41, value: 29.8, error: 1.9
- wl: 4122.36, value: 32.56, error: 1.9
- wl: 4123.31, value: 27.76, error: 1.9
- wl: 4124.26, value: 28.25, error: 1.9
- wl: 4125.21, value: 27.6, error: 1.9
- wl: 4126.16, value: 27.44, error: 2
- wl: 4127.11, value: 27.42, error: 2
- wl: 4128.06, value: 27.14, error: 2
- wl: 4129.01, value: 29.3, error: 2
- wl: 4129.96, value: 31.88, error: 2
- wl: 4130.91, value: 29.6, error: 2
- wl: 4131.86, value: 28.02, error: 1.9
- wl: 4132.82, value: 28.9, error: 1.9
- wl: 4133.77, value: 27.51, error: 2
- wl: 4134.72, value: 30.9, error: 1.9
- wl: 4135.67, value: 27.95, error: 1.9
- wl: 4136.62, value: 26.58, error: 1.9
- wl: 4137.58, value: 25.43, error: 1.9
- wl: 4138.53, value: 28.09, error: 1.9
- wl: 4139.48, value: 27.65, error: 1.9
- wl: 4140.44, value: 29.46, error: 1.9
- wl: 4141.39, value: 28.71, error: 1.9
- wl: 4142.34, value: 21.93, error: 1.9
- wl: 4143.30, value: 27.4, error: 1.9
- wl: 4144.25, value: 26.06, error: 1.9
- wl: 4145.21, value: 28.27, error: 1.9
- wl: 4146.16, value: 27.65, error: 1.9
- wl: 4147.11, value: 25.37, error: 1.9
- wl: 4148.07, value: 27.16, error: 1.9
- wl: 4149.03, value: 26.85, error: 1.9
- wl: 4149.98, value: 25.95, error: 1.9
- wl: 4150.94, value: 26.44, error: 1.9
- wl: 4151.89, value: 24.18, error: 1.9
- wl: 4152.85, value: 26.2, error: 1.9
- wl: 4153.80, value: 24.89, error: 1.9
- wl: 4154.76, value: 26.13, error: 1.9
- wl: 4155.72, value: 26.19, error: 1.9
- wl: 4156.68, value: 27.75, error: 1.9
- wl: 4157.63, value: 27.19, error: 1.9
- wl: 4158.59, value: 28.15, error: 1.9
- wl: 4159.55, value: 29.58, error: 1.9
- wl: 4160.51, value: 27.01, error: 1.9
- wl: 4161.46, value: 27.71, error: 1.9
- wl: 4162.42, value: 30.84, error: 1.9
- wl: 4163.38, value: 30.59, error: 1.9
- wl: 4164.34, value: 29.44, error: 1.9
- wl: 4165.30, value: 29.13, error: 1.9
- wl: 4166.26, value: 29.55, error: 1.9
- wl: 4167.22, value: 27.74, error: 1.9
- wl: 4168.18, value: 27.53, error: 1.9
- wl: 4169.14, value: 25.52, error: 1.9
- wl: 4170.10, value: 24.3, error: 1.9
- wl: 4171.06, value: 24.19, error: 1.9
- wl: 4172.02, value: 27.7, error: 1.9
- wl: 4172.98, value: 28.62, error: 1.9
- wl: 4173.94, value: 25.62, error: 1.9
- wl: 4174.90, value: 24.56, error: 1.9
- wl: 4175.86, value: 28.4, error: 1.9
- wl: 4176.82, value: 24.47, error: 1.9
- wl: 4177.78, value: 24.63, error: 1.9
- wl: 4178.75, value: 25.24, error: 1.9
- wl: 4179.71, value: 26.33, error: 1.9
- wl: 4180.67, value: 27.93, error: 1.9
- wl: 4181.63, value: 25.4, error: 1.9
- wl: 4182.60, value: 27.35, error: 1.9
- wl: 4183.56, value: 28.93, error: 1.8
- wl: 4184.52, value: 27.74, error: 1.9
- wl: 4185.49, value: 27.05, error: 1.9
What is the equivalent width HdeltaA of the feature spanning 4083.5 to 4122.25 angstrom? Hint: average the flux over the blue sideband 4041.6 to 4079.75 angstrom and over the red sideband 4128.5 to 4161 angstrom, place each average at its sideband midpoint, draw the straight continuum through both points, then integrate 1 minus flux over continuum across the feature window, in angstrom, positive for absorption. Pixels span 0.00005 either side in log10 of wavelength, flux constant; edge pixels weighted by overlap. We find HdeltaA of -1.26 angstrom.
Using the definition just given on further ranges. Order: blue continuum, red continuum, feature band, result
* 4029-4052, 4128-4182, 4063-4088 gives -0.15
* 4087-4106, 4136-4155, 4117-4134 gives -1.17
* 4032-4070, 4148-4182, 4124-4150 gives -0.66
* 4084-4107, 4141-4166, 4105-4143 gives -0.82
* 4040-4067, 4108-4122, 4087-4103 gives 0.16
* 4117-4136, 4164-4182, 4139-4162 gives 0.70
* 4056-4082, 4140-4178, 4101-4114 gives -0.26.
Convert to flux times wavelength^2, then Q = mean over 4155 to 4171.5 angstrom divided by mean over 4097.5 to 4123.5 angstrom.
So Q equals 1.04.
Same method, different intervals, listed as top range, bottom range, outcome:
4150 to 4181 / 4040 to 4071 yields 1.05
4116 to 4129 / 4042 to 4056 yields 1.08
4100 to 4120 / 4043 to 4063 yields 1.05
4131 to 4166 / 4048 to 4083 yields 1.06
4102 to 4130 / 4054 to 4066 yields 1.11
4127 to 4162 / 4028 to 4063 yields 1.05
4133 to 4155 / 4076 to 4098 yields 0.96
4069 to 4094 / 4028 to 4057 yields 1.06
